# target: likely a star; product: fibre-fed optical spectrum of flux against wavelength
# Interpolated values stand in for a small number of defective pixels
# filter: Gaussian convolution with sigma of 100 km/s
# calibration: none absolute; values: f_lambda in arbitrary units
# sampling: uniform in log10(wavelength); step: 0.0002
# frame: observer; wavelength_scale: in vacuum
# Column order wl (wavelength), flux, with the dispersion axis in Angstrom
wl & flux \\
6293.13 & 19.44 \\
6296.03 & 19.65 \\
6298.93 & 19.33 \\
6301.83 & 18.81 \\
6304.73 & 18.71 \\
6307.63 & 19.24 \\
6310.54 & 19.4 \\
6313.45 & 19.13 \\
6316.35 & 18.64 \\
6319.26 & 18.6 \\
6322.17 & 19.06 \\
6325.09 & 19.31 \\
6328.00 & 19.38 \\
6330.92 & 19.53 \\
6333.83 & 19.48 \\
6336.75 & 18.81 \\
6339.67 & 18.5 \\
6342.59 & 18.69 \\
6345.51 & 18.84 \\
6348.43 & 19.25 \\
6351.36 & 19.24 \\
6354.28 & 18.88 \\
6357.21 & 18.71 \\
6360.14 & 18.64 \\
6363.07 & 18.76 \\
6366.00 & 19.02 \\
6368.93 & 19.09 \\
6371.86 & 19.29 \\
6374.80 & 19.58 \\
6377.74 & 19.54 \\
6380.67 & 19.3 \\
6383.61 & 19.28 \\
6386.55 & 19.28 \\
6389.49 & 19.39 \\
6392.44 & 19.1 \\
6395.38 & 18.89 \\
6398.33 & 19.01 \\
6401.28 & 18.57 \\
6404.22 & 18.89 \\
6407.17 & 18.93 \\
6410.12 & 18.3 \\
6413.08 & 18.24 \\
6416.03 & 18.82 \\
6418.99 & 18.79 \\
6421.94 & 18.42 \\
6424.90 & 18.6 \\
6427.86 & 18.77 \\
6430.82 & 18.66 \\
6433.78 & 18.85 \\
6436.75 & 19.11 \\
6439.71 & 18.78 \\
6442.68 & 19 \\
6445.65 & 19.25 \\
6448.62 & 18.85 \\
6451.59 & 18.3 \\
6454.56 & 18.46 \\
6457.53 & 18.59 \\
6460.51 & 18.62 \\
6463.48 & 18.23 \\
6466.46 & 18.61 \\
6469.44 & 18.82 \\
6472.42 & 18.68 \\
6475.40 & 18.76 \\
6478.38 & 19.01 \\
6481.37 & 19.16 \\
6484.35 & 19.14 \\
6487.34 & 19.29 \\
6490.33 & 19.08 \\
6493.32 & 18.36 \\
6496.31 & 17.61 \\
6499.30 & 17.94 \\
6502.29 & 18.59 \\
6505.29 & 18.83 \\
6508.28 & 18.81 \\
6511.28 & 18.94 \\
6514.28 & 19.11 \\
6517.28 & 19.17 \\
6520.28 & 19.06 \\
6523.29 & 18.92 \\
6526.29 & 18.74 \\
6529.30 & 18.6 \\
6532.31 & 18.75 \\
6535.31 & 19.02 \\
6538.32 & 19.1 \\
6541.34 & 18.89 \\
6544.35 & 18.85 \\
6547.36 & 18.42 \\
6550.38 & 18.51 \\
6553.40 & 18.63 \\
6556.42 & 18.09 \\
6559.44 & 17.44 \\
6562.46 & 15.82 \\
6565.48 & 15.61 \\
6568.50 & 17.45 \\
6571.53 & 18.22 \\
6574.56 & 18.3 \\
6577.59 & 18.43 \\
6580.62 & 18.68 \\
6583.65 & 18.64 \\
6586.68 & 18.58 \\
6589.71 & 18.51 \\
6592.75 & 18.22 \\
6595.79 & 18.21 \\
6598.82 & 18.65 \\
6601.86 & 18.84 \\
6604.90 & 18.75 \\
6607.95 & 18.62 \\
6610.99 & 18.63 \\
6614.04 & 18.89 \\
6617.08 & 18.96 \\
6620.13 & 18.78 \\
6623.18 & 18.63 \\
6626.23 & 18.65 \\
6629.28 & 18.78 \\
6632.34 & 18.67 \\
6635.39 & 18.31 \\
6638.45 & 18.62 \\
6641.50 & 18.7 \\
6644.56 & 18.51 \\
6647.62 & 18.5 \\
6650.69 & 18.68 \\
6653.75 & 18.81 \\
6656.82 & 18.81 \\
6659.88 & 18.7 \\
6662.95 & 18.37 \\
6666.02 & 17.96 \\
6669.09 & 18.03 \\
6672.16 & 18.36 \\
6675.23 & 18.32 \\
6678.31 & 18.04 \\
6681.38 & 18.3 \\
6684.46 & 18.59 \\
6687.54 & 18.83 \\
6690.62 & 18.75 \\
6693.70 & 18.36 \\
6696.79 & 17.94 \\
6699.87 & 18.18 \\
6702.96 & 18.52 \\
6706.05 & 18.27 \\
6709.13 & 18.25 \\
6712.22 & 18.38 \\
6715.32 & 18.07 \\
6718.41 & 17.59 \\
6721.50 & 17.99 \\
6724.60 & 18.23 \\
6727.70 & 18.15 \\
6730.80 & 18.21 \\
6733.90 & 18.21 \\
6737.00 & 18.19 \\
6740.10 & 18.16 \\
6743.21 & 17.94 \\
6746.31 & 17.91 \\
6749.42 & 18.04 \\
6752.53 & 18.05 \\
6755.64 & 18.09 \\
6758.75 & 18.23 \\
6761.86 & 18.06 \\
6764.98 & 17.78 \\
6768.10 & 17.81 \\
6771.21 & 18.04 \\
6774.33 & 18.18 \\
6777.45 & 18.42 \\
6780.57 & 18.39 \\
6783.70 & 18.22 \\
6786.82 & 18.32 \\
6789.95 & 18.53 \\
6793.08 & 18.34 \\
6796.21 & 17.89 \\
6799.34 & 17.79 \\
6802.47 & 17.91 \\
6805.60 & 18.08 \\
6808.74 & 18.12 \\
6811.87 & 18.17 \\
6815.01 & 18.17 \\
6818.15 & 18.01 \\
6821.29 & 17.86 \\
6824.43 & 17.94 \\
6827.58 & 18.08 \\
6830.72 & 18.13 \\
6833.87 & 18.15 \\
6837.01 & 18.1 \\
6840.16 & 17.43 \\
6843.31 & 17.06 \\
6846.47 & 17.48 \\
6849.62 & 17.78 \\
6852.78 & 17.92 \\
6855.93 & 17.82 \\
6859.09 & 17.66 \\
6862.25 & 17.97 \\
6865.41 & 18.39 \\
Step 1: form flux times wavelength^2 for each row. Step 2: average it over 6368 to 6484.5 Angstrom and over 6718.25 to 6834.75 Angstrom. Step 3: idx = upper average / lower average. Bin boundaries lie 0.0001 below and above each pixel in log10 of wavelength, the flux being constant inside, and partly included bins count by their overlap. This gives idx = 1.07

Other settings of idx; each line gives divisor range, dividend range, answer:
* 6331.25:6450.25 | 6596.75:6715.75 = 1.06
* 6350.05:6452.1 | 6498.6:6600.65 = 1.02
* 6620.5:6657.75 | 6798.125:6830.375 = 1.02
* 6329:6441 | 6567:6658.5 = 1.05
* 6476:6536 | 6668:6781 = 1.03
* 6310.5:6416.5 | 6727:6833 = 1.08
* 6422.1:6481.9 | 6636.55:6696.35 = 1.05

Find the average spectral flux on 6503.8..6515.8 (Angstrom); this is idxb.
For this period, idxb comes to 18.9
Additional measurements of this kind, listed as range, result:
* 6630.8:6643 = 18.6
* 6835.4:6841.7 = 17.8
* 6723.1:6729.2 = 18.2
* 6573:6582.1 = 18.5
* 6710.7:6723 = 18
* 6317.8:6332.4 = 19.2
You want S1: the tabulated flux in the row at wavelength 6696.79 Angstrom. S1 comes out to 17.94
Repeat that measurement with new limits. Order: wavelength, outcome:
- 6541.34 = 18.89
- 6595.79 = 18.21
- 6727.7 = 18.15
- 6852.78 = 17.92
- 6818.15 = 18.01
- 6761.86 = 18.06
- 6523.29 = 18.92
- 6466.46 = 18.61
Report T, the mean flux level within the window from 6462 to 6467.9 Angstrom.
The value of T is 18.4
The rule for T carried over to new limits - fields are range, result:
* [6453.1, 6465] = 18.5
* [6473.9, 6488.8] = 19.1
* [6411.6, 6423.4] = 18.6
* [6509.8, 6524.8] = 19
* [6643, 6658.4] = 18.7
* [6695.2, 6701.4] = 18.1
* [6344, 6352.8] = 19.1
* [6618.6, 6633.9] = 18.7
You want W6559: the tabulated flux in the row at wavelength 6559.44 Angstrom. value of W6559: 17.44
